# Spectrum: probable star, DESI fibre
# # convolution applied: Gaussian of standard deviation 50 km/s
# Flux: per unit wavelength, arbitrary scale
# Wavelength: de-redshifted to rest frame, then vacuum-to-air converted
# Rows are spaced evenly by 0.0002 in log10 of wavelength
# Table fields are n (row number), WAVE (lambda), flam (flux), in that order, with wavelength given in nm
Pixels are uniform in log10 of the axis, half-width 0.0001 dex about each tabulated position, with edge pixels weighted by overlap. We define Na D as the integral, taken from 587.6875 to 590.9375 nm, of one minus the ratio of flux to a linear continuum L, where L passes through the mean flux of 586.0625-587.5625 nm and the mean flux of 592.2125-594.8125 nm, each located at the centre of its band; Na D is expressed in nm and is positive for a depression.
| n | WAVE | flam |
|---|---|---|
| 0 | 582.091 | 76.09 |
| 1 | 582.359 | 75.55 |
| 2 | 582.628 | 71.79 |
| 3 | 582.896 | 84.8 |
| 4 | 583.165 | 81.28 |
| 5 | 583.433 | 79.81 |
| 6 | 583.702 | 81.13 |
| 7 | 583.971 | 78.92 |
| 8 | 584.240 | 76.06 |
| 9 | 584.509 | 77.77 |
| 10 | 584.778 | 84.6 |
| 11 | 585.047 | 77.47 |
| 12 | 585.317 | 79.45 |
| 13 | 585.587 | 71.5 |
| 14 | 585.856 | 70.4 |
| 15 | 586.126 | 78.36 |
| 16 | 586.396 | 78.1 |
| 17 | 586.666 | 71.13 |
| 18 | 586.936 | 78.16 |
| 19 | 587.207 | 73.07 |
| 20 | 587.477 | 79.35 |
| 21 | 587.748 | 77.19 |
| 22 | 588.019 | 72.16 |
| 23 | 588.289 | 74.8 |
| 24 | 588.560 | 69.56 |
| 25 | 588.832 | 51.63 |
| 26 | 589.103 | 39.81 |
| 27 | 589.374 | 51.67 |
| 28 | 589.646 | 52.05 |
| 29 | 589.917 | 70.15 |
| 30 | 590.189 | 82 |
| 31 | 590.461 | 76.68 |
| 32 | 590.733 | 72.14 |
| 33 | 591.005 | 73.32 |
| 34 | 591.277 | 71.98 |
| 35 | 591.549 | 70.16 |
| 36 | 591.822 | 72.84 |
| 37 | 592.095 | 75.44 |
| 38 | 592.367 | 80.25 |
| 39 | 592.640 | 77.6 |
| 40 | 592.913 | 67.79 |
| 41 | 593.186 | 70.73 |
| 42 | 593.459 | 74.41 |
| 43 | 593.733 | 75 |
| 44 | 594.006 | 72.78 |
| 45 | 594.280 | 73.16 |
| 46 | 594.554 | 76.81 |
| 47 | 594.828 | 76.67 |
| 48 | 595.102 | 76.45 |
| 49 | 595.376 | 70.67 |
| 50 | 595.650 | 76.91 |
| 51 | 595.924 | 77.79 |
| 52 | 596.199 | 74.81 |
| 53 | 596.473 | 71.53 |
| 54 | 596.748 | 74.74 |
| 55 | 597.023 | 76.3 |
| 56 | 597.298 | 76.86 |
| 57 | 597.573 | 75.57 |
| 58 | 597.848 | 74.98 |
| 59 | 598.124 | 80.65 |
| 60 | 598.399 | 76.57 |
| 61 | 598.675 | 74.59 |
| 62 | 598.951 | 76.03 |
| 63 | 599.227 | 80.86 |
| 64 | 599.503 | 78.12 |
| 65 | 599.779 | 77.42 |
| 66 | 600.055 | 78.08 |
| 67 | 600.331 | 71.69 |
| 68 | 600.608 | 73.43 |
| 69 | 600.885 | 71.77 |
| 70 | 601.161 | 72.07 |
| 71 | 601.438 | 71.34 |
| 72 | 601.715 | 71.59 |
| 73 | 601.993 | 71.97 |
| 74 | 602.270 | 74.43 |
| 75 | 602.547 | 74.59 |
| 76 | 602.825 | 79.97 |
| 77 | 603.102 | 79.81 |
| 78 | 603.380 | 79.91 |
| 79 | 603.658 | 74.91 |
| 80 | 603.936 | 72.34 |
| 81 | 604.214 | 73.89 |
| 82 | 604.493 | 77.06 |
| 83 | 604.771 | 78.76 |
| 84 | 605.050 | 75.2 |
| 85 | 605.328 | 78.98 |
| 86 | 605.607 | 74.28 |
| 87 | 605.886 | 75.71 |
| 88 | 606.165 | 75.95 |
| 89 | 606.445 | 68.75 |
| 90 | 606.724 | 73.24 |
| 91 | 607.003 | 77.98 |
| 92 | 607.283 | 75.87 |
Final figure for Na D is 0.421 nm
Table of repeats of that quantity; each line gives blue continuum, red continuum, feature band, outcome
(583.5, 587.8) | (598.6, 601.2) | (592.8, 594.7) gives 0.08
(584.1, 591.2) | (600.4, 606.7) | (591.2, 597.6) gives -0.14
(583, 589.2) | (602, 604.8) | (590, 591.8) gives 0.02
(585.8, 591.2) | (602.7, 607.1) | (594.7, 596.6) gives -0.07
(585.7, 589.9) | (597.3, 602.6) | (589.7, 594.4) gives -0.21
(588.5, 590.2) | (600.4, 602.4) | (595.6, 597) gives -0.19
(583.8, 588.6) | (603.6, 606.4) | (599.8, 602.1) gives 0.08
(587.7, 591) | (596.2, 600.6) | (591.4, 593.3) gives -0.12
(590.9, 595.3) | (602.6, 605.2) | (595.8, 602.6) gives 0.04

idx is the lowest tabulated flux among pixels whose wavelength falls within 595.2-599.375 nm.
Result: 70.67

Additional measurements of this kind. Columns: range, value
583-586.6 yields 70.4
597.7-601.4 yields 71.69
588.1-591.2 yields 39.81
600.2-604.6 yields 71.34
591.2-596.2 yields 67.79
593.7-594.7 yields 72.78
